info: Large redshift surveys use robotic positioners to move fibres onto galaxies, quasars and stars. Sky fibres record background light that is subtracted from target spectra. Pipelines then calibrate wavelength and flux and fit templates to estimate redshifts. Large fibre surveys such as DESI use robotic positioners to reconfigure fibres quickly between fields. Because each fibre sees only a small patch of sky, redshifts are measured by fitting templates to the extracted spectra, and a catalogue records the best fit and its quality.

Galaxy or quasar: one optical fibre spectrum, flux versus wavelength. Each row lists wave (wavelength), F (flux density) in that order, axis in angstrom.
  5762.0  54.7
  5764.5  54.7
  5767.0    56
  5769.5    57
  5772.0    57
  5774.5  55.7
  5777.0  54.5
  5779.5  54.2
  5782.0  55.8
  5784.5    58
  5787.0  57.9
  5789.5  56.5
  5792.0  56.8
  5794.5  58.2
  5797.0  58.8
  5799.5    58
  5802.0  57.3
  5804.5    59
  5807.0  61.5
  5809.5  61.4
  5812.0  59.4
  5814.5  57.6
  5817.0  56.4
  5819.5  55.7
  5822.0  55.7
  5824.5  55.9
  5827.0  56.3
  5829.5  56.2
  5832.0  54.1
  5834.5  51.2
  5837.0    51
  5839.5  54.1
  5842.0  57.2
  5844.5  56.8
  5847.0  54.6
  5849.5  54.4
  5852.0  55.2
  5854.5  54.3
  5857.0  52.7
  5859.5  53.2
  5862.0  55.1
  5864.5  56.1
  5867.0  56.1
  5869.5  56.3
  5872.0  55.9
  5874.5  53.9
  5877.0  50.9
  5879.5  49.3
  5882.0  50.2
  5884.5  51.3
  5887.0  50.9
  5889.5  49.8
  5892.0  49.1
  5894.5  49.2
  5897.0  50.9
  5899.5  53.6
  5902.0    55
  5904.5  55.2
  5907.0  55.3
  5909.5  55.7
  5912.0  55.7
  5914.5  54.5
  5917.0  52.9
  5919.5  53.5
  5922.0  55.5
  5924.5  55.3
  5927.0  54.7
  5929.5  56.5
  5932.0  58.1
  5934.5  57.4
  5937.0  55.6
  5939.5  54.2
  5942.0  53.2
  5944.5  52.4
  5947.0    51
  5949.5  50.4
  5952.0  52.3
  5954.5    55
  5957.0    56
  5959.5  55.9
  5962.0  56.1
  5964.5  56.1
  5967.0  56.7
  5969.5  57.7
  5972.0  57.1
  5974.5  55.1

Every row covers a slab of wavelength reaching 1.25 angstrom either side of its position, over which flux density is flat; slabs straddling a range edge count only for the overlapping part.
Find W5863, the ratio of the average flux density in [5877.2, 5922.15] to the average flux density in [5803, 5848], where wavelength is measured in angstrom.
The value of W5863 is 0.9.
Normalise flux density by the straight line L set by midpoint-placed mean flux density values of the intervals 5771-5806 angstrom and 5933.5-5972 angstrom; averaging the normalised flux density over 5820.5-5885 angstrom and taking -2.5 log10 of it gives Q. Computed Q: 0.038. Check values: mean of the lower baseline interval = 57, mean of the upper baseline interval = 54.7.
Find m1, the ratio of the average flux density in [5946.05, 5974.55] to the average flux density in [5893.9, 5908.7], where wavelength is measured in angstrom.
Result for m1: 1.03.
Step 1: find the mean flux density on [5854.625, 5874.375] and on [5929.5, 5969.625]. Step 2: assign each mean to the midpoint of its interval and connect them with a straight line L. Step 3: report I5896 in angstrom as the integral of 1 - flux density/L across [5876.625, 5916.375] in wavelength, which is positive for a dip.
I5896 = 1.9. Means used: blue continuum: 54.9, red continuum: 54.9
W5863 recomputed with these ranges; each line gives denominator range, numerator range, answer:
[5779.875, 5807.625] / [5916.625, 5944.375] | 0.95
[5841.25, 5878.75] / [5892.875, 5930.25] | 0.99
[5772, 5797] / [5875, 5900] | 0.89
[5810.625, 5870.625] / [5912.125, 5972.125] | 0.99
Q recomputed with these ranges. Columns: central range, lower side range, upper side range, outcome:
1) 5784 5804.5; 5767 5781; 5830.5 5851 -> -0.05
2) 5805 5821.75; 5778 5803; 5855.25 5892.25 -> -0.05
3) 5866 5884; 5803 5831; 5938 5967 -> 0.06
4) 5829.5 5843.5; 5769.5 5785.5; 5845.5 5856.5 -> 0.02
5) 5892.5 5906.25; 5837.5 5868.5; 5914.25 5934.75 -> 0.05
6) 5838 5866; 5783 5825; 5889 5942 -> 0.03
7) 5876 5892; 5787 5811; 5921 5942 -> 0.13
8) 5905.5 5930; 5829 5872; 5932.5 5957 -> -0.02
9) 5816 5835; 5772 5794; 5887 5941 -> 0.00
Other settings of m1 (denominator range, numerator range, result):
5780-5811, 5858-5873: 0.95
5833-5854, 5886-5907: 0.96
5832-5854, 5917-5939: 1.02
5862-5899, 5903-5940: 1.06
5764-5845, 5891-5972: 0.96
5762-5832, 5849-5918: 0.94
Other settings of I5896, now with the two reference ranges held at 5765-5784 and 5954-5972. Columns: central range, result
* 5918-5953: 1.2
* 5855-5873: 0.3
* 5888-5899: 1.2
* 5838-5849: 0.1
